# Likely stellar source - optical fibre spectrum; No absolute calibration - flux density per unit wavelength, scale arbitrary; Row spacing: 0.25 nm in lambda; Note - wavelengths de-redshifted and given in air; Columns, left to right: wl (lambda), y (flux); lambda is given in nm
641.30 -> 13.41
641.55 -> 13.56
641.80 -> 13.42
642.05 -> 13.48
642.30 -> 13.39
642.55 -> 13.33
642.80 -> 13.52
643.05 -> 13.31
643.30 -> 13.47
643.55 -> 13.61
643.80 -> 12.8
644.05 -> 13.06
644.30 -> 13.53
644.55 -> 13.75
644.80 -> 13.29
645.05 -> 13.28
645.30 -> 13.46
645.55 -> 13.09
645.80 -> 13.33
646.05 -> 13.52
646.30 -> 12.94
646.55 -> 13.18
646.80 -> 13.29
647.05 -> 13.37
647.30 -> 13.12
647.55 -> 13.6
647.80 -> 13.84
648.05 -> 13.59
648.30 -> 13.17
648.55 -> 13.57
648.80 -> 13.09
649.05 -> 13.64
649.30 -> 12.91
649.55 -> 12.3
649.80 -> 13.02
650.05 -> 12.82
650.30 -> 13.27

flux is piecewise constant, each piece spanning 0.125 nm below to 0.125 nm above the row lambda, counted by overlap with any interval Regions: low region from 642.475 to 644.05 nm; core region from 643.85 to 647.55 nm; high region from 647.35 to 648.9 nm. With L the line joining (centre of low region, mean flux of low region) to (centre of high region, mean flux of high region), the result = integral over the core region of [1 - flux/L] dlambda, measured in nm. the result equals 0.03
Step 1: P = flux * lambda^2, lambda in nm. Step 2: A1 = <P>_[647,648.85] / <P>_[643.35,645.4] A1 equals 1.02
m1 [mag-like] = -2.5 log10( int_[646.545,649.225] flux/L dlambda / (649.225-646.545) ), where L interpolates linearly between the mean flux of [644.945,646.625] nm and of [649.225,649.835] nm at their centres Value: -0.04 mag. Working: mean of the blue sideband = 13.3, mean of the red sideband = 12.7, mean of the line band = 13.4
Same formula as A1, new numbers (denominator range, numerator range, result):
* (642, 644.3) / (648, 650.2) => 1.00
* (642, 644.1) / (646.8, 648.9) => 1.02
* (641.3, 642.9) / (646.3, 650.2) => 1.00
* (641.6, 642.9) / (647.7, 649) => 1.02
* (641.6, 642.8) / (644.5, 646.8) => 1.00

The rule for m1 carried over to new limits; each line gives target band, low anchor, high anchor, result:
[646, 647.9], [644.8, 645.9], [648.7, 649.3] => 0.00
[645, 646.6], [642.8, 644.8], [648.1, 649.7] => 0.00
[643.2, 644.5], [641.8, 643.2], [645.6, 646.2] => 0.01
